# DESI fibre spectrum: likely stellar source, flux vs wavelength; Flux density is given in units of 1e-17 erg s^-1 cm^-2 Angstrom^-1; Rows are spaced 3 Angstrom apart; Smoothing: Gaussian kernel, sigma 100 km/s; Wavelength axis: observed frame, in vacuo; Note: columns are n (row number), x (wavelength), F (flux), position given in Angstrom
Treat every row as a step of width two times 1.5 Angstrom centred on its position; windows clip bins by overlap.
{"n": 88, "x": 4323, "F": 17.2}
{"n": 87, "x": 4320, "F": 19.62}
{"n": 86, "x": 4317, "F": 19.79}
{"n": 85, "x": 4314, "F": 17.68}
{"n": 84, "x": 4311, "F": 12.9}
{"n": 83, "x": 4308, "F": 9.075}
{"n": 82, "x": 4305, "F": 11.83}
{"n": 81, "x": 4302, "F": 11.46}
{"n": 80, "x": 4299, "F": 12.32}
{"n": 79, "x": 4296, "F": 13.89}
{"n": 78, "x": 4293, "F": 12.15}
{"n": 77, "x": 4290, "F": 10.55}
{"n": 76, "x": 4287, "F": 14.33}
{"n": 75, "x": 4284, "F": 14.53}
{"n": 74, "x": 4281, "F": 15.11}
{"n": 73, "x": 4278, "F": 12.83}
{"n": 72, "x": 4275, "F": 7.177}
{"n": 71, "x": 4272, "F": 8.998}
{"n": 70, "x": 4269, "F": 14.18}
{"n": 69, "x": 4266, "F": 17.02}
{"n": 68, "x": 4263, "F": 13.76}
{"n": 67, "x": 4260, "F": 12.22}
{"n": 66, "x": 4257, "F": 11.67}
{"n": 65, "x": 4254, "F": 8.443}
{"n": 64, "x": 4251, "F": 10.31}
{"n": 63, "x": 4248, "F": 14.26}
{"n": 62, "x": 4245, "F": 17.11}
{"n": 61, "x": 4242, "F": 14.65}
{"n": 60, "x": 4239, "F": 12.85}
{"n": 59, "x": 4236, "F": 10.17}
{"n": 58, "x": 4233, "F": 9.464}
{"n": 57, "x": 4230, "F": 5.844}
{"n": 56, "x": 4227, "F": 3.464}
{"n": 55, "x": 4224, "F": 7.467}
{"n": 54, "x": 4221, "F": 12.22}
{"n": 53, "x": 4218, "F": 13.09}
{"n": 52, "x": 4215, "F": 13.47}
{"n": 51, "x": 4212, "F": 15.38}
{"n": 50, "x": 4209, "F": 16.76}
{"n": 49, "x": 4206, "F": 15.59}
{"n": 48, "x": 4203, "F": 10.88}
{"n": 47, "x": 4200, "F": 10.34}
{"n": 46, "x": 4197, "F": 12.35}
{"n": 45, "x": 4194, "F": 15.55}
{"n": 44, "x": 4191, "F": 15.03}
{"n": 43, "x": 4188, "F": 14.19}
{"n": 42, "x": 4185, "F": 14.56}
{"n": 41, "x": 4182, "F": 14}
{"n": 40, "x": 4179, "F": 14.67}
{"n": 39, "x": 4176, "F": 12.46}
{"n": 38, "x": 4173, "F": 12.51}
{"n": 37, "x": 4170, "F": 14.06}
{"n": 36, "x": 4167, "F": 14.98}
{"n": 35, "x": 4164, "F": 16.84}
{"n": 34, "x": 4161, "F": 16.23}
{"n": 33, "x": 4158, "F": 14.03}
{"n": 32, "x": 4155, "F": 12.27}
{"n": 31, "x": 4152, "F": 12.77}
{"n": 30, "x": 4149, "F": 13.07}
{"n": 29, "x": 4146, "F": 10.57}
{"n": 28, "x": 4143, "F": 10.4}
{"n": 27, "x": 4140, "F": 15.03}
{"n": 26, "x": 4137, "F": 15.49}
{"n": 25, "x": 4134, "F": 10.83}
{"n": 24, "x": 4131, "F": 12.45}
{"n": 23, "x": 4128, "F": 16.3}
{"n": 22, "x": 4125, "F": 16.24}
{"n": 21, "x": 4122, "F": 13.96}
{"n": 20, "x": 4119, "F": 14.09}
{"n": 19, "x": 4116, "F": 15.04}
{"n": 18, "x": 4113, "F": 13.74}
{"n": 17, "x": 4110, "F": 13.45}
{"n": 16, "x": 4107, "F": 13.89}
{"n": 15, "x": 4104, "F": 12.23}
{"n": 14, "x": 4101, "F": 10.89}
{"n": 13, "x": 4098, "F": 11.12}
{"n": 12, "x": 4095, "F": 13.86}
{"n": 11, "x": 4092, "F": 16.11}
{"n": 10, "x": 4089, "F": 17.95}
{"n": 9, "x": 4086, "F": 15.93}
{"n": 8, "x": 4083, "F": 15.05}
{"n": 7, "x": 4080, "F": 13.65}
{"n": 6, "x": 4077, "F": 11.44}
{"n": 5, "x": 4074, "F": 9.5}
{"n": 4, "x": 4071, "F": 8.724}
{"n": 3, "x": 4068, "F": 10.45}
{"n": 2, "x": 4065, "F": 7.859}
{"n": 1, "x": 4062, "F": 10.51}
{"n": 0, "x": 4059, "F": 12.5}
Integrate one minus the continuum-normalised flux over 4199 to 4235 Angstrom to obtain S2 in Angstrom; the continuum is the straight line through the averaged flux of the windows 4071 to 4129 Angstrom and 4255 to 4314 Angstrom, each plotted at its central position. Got 5.1 Angstrom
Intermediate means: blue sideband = 13.8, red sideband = 12.5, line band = 11.2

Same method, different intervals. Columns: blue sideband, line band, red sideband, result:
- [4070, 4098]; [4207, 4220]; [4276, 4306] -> -1.5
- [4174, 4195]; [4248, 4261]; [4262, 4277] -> 1.6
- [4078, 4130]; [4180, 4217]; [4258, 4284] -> -1.6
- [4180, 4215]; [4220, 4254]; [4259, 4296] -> 7.1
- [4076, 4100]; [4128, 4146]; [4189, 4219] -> 1.6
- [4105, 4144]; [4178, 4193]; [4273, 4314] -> -1.3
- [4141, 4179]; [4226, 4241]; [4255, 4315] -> 4.9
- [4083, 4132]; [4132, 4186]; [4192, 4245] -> -1.8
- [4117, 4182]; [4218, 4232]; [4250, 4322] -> 5.7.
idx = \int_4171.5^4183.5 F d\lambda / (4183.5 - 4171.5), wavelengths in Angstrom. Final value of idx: 13.4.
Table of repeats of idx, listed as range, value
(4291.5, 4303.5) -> 12.5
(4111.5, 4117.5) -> 14.4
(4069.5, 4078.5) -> 9.89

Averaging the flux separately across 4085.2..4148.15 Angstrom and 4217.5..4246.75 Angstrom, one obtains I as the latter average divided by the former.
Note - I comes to 0.77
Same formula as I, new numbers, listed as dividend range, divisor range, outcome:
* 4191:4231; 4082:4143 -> 0.85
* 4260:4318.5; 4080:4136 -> 0.93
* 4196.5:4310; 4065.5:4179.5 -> 0.90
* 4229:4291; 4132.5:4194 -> 0.89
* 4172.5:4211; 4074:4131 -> 0.99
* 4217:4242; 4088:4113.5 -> 0.70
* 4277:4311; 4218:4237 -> 1.49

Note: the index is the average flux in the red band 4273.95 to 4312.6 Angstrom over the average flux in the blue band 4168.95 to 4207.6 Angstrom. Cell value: 0.90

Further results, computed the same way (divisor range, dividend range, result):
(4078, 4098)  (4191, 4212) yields 0.92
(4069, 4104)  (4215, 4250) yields 0.85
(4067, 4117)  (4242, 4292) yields 0.97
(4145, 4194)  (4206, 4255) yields 0.84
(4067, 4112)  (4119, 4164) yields 1.05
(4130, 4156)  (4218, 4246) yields 0.83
